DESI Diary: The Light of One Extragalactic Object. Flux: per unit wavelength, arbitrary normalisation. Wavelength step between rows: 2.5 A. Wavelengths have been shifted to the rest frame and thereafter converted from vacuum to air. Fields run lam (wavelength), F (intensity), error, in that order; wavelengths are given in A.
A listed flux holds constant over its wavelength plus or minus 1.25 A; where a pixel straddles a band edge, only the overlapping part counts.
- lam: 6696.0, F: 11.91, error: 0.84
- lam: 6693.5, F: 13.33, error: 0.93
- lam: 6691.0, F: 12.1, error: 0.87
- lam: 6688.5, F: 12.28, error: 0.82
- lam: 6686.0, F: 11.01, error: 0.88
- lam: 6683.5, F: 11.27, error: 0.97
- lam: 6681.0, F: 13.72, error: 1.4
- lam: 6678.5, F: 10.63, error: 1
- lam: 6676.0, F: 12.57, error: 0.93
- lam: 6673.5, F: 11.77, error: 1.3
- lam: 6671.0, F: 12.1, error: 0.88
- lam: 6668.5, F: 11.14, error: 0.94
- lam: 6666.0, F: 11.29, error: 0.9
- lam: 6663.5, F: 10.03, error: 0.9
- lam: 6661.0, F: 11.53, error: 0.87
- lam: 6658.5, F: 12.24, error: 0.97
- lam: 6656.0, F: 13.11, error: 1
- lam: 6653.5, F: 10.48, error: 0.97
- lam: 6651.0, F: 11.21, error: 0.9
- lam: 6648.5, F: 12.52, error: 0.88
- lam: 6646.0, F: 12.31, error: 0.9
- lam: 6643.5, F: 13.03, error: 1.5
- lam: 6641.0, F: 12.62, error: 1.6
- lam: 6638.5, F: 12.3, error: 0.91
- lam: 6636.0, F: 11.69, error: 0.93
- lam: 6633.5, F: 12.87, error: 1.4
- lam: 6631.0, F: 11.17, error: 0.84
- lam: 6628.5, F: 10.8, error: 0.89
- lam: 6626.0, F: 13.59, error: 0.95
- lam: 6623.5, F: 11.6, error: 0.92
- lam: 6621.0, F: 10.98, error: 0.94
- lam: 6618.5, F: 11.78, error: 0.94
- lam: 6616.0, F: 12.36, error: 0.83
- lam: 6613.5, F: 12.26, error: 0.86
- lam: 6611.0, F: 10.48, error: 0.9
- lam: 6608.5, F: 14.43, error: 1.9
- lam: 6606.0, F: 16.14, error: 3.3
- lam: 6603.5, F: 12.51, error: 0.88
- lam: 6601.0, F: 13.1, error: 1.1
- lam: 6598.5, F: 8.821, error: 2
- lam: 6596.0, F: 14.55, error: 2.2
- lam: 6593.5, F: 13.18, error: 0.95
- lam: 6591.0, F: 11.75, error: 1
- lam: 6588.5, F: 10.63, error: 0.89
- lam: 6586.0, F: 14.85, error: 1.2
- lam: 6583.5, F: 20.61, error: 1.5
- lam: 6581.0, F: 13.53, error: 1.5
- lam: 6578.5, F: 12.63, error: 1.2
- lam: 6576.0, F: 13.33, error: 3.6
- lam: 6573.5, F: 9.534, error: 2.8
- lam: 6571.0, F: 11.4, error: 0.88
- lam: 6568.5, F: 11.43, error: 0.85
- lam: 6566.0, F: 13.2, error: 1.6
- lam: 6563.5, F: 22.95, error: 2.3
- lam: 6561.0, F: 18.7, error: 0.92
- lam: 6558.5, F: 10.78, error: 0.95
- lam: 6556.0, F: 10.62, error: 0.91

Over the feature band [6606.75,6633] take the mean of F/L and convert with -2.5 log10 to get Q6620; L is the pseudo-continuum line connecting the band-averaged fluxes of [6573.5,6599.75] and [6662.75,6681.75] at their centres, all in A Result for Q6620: 0.049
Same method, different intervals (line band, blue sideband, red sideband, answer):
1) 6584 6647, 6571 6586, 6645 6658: 0.03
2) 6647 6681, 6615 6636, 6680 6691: 0.03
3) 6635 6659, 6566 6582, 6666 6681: -0.03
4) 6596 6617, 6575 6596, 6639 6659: 0.06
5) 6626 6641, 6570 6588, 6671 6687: 0.06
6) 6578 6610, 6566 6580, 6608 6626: -0.14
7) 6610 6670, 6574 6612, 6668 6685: 0.06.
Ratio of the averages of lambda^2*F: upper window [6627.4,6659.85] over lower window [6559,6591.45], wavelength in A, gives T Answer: 0.9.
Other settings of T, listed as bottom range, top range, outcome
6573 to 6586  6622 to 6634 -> 0.85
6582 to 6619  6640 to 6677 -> 0.91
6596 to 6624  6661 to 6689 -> 0.96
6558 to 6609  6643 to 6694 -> 0.88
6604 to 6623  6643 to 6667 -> 0.94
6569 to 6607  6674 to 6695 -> 0.95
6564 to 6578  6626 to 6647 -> 1.00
